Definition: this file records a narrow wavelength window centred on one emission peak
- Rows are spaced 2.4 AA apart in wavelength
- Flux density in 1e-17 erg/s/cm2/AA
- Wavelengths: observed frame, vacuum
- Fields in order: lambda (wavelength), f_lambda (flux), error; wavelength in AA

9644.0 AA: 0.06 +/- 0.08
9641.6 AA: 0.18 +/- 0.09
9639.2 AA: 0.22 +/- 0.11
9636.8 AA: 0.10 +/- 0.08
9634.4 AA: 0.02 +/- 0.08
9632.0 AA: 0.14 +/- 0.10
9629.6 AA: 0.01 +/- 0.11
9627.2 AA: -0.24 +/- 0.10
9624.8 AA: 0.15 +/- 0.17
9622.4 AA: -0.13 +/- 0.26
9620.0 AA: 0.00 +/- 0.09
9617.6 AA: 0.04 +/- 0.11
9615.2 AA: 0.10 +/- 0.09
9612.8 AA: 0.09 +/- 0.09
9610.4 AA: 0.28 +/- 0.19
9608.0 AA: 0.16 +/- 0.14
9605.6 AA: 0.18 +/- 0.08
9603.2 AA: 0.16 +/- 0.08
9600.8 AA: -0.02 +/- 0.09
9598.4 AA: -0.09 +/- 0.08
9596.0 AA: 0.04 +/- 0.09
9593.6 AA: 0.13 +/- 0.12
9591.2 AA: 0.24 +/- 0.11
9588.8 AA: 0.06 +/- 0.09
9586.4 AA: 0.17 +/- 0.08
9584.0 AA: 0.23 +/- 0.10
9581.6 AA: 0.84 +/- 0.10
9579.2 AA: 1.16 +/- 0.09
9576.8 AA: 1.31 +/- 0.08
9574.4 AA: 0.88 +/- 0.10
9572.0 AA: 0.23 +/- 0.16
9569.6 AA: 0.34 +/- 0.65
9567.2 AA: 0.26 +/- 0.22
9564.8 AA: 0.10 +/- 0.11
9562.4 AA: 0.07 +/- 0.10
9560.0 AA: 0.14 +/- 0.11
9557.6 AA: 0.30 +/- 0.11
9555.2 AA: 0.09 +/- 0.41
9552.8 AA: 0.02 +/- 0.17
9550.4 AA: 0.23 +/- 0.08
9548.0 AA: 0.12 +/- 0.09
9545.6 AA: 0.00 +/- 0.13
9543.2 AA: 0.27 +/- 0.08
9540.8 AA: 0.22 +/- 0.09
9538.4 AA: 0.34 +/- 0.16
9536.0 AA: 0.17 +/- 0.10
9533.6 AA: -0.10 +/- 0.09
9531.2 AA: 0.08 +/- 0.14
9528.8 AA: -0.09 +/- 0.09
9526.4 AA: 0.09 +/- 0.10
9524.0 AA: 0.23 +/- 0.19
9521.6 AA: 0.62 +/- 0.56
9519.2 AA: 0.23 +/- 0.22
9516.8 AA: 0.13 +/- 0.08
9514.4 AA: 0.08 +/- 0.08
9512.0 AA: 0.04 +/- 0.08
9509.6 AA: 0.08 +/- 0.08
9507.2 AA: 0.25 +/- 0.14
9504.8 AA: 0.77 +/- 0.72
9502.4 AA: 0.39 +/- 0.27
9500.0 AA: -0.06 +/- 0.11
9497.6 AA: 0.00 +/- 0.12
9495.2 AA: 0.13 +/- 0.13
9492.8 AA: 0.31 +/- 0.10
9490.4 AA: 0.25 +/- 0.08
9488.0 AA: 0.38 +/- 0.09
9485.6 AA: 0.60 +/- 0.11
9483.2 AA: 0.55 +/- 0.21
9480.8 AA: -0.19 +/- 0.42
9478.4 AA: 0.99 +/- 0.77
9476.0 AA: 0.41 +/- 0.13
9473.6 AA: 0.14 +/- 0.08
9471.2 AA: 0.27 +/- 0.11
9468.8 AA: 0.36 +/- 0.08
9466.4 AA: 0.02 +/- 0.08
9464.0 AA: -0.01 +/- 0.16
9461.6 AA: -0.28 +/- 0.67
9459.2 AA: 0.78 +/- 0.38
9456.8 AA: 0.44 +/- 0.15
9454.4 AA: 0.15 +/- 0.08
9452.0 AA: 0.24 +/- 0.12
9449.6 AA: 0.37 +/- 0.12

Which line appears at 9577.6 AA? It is [O III]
